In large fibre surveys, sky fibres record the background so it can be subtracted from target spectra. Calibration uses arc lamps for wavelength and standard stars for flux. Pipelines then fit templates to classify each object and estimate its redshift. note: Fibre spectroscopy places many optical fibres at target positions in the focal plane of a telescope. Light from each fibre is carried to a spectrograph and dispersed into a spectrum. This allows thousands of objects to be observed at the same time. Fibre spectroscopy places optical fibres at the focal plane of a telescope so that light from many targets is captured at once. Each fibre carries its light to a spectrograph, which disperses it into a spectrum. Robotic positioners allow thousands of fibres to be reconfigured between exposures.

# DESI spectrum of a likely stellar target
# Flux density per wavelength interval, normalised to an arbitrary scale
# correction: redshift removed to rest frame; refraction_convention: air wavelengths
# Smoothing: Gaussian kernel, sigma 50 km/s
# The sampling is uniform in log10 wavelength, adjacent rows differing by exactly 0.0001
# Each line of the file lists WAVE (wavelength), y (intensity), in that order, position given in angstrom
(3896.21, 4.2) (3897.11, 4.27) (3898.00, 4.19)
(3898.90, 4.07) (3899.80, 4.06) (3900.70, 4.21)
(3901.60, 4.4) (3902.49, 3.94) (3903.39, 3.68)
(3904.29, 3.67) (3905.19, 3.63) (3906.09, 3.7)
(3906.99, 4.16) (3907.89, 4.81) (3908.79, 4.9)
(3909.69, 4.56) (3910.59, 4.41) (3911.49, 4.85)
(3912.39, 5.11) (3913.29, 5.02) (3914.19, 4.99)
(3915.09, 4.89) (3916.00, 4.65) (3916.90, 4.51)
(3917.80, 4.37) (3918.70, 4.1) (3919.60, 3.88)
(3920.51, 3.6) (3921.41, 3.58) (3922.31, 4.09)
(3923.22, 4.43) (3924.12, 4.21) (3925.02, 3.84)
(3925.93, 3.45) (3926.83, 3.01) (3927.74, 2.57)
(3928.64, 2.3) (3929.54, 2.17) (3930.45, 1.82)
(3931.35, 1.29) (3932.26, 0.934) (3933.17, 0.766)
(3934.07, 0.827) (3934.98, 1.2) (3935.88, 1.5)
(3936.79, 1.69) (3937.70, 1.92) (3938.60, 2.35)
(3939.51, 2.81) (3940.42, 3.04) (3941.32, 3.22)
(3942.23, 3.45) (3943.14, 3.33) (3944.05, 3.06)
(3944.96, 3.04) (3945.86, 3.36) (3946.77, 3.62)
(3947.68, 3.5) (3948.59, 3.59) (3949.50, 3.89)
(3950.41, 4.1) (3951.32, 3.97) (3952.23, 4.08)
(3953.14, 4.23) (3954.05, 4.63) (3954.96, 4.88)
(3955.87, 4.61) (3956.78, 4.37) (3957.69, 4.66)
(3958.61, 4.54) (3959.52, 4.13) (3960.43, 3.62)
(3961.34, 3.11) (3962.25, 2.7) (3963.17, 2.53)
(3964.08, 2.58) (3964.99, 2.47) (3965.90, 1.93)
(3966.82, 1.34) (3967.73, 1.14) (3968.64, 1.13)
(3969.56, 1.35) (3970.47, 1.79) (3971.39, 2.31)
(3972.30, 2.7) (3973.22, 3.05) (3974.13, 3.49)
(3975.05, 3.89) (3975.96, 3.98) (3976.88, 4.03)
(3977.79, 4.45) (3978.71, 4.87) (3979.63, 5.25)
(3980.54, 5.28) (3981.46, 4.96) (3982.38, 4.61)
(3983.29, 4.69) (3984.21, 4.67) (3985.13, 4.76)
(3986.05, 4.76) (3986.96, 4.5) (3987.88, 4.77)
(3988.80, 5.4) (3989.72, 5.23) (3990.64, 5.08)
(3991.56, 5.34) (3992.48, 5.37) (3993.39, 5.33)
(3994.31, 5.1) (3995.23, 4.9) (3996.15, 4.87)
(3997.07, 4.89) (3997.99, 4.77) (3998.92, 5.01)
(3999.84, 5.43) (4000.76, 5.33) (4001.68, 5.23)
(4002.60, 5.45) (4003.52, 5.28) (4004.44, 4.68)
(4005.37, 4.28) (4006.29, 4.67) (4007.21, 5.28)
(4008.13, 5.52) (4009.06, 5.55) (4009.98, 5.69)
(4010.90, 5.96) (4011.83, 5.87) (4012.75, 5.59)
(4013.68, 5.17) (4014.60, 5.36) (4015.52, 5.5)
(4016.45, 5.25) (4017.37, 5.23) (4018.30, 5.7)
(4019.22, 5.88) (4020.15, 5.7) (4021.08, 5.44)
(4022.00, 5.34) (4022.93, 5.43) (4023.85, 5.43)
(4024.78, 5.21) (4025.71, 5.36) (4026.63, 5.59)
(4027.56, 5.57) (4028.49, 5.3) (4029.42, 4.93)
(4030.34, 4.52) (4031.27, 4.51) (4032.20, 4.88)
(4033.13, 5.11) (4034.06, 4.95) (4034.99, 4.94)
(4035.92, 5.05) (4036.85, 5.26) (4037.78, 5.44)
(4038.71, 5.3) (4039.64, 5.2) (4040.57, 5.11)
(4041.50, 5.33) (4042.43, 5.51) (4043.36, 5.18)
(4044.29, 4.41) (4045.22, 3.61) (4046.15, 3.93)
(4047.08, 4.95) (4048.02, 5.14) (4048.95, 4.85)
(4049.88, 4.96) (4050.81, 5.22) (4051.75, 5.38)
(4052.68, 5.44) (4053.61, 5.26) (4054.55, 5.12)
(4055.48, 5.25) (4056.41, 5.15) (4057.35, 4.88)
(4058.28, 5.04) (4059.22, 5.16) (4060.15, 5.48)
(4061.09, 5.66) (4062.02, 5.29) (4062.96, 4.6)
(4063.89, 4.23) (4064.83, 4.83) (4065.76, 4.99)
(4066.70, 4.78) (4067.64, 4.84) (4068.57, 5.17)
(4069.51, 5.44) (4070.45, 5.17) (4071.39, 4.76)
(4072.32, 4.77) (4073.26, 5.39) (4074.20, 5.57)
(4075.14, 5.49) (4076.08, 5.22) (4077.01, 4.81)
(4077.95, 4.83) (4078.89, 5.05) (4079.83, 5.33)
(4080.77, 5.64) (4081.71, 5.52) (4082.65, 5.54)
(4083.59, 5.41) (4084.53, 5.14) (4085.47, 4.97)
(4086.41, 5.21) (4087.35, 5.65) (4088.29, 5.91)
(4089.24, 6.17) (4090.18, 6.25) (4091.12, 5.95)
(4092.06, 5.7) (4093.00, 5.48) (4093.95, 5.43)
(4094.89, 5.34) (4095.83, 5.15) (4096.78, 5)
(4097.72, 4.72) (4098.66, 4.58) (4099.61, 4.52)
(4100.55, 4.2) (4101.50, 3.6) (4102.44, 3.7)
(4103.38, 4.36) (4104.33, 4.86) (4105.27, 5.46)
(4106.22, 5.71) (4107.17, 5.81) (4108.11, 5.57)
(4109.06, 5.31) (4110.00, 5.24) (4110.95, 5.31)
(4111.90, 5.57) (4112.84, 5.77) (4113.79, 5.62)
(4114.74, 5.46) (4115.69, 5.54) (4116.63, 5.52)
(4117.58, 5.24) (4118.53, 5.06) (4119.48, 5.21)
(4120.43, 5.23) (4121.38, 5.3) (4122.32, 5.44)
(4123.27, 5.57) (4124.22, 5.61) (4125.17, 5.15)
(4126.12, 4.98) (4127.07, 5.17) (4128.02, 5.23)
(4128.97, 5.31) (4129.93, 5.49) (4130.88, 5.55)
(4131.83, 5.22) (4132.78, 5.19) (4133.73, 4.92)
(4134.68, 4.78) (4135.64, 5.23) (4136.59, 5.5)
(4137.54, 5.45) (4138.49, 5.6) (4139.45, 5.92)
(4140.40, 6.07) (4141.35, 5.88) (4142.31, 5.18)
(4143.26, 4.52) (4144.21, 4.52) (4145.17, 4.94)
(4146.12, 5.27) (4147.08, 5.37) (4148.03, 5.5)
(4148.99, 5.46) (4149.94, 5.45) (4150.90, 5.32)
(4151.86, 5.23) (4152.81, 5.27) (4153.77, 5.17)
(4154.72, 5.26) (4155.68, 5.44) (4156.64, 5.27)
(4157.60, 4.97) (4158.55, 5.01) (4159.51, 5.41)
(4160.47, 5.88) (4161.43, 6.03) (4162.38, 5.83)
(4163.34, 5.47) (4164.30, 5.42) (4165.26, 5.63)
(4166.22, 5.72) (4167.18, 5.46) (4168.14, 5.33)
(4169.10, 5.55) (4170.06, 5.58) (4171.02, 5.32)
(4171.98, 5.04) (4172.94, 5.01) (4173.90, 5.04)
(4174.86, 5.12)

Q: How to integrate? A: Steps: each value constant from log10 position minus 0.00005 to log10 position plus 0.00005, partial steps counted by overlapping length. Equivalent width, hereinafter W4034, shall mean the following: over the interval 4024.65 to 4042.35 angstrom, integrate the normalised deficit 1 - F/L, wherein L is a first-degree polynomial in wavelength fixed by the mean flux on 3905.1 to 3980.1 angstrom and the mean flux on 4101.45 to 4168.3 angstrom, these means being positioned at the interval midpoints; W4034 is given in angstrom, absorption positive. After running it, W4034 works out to -3.5 angstrom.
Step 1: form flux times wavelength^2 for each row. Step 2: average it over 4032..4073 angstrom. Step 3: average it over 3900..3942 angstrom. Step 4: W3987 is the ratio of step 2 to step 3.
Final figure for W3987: 1.6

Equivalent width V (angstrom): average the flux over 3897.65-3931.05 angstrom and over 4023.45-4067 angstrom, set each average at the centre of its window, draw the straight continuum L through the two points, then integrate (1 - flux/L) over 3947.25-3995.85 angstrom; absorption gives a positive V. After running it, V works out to 5.8 angstrom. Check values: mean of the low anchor 3.98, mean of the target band 3.92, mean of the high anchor 5.05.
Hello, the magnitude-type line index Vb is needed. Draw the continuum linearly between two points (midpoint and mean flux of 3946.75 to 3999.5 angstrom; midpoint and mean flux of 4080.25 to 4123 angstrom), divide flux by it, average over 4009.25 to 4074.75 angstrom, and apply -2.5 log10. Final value -0.11 mag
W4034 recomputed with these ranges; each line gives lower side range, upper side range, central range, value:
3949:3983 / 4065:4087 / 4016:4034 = -3.5 angstrom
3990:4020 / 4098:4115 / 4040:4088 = 0.3 angstrom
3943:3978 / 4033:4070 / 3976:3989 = -3.6 angstrom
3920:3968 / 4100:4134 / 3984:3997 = -4.9 angstrom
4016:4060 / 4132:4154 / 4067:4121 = -0.1 angstrom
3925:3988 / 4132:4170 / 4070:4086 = -2.3 angstrom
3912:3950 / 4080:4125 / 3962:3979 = 4.5 angstrom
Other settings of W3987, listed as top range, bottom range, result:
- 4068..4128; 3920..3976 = 1.90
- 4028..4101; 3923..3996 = 1.55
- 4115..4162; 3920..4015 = 1.51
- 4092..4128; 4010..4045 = 1.02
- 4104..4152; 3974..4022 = 1.12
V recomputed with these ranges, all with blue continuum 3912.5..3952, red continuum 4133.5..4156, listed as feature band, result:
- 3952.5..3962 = -2.2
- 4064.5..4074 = -1.0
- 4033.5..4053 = -3.2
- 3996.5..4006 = -2.8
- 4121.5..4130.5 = -0.4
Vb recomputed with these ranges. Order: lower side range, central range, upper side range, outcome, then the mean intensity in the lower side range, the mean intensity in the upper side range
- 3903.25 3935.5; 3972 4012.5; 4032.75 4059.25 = -0.11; 3.55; 5.04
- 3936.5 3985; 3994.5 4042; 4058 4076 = -0.21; 3.45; 5.09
